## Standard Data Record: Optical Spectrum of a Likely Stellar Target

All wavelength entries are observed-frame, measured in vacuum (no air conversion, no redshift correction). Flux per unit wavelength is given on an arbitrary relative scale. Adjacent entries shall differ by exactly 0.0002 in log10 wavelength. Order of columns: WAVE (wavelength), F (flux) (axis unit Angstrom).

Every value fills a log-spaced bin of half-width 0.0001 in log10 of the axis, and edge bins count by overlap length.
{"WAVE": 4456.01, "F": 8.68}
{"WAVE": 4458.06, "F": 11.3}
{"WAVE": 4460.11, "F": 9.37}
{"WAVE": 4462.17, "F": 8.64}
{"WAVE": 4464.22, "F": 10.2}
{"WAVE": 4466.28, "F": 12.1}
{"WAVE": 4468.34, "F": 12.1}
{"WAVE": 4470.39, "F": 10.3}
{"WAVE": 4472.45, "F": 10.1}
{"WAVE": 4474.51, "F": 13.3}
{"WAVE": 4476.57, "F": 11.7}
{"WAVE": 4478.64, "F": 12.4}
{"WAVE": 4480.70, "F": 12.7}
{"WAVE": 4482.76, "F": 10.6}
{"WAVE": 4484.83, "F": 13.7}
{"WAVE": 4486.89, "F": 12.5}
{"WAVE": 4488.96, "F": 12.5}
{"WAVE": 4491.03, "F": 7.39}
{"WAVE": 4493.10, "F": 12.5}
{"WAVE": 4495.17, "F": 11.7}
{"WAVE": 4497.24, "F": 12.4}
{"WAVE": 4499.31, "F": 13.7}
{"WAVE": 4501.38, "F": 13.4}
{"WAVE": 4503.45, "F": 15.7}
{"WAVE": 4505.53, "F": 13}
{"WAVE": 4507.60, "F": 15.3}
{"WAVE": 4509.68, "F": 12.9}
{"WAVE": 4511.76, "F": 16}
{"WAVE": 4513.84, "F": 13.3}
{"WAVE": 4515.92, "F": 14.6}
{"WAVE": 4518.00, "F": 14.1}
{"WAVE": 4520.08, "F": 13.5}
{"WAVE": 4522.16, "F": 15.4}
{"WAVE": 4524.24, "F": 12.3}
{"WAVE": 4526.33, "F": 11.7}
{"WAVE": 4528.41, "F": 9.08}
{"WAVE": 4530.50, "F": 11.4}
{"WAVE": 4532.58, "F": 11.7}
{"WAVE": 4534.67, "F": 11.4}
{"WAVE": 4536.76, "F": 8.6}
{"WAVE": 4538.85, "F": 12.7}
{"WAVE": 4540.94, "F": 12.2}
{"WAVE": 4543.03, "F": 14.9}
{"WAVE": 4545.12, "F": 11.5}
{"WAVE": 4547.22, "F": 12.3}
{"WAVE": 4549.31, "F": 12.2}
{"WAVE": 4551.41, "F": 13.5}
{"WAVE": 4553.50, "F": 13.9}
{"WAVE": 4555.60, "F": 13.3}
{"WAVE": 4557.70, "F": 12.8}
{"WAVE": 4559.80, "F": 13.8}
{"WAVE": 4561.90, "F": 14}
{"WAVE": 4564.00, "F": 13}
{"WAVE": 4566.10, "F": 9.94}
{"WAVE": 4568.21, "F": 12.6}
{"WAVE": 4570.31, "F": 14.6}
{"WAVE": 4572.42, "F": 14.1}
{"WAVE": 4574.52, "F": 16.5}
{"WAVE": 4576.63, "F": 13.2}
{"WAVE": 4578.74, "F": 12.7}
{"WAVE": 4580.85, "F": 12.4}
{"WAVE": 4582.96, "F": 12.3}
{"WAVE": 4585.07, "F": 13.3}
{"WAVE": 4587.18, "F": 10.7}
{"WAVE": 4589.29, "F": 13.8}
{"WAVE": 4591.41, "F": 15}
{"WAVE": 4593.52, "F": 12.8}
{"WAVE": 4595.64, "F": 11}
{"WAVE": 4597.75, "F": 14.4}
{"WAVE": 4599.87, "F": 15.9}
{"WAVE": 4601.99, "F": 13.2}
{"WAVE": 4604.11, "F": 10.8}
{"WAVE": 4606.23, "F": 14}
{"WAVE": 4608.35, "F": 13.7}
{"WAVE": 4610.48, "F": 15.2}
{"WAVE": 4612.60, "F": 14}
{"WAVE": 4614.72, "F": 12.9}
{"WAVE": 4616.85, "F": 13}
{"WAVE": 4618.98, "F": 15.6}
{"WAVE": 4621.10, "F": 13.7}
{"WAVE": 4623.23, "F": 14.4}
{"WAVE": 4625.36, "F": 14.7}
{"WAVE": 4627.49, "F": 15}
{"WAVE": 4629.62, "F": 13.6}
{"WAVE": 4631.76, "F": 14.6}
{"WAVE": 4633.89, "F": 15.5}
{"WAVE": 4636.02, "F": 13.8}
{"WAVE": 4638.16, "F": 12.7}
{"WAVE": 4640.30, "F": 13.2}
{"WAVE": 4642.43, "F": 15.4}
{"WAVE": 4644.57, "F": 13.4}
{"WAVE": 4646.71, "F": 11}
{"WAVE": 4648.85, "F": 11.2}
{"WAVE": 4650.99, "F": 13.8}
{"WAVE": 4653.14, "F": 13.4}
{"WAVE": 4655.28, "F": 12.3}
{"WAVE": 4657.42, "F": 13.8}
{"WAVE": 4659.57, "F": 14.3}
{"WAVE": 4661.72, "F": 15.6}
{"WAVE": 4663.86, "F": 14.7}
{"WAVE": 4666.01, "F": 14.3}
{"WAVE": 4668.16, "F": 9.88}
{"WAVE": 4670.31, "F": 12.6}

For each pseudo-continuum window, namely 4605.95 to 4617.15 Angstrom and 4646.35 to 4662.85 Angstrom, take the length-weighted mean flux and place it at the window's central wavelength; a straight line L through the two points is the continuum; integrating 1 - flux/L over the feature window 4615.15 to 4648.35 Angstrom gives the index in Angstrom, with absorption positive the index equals -0.8 Angstrom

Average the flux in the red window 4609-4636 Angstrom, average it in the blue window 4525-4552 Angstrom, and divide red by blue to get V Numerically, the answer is 1.2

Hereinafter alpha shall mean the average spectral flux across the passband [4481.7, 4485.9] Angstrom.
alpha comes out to 12.2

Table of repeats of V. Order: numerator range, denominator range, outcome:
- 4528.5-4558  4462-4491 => 1.05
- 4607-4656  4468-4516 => 1.09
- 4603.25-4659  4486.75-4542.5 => 1.08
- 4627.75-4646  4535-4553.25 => 1.14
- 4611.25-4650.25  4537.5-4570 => 1.07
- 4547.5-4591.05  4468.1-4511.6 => 1.06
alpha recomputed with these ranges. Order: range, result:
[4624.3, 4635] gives 14.7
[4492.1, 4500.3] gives 12.6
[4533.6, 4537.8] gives 10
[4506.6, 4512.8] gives 14.7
